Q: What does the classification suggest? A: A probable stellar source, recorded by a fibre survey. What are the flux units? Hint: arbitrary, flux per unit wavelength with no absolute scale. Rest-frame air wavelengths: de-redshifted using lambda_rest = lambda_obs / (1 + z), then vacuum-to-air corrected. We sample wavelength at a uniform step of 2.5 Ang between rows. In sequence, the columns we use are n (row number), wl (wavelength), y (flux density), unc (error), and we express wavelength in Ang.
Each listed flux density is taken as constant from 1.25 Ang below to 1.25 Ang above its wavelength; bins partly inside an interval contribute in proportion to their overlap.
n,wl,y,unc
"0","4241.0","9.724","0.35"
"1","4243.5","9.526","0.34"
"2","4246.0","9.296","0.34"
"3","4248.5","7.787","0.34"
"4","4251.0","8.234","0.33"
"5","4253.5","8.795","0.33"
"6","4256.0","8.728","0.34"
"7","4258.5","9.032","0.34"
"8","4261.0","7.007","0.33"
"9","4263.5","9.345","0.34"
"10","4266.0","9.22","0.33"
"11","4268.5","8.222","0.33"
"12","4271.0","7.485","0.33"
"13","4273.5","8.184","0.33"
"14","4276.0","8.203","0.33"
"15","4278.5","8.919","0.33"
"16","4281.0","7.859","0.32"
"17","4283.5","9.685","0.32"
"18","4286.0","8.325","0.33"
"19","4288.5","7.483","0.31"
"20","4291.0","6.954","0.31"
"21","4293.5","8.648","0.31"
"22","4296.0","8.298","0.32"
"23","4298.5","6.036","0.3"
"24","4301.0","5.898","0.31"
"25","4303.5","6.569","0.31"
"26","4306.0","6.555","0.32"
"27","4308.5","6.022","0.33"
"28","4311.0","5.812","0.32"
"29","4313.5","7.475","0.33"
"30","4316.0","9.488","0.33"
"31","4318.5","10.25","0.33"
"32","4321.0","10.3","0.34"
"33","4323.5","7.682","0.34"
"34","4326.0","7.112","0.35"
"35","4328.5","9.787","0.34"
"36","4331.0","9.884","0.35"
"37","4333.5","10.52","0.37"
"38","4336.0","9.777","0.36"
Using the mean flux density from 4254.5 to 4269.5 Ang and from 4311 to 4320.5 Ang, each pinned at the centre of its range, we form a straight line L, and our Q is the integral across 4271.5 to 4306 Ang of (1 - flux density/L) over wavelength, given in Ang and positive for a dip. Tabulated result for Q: 3.8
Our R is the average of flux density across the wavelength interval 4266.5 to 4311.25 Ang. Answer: 7.58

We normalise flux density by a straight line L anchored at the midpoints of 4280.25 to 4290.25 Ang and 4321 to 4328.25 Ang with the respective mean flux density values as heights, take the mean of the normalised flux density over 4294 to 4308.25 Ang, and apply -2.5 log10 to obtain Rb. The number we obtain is 0.22 mag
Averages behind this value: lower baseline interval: 8.29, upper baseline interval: 8.23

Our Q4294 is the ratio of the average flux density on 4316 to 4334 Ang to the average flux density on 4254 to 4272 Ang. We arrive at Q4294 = 1.10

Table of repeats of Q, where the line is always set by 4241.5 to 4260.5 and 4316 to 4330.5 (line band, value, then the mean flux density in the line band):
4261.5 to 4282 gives 1.1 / 8.38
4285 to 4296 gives 1.3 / 7.89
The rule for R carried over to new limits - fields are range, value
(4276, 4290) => 8.4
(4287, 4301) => 7.36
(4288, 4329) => 7.63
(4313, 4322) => 9.51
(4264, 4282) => 8.35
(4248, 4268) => 8.53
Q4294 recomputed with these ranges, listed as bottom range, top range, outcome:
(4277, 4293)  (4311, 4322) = 1.09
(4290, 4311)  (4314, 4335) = 1.37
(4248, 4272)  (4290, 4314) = 0.81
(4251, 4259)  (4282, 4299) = 0.92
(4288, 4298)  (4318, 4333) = 1.19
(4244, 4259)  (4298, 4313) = 0.72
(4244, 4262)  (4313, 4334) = 1.08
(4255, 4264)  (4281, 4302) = 0.91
